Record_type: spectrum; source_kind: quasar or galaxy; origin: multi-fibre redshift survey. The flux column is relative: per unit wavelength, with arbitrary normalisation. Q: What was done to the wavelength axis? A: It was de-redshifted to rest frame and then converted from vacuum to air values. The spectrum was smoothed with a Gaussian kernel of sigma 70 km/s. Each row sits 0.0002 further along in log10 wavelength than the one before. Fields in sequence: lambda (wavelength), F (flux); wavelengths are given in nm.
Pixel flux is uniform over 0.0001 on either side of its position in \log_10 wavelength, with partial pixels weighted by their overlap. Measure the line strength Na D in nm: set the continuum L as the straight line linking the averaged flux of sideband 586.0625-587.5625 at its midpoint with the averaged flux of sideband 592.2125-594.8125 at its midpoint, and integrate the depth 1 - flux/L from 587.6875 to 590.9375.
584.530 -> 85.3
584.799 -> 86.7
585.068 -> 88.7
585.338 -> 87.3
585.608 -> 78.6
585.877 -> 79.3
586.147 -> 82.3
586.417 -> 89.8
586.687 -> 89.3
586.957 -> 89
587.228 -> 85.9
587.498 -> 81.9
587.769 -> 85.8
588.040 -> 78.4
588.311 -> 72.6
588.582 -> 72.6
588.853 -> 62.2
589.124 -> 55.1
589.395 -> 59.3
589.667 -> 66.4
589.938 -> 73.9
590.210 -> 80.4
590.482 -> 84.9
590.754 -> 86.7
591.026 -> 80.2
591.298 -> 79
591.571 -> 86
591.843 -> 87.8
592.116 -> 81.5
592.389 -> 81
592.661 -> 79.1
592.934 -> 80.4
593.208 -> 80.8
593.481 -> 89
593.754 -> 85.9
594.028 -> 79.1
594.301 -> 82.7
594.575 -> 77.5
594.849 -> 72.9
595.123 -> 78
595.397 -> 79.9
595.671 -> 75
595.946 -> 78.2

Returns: 0.446 nm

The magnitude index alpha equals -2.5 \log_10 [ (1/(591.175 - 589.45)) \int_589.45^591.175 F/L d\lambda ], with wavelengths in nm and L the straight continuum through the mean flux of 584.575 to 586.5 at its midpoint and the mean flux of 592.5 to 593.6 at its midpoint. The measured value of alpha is 0.07 mag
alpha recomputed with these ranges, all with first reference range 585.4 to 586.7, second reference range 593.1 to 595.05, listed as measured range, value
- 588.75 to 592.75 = 0.08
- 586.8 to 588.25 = -0.01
